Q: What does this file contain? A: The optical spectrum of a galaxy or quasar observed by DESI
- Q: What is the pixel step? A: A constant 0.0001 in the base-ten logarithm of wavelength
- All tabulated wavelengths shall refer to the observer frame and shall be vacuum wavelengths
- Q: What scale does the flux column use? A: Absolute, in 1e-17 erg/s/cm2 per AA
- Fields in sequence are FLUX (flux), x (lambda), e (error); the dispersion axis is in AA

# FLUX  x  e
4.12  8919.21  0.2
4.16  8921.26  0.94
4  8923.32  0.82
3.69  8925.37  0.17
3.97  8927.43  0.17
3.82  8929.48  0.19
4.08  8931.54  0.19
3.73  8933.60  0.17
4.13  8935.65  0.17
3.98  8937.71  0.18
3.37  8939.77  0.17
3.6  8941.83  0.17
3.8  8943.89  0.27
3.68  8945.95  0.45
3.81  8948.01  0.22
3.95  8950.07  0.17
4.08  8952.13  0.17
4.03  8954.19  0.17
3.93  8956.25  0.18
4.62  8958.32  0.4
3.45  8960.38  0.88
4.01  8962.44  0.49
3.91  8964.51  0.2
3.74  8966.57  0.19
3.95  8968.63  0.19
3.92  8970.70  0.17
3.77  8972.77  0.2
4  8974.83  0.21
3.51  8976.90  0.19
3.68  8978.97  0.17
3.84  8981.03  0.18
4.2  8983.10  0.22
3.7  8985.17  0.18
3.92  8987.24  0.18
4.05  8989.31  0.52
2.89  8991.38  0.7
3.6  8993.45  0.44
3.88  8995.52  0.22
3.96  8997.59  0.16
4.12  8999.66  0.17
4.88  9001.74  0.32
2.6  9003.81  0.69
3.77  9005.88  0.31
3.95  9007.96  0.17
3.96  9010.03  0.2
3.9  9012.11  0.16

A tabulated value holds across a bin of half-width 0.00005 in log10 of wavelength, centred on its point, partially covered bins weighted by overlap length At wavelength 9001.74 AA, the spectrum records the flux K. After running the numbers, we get 4.88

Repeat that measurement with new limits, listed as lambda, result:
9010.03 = 3.96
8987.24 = 3.92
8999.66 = 4.12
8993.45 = 3.6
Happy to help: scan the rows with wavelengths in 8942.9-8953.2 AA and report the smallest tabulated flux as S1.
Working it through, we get 3.68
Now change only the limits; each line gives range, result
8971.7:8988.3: 3.51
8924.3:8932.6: 3.69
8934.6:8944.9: 3.37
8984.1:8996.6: 2.89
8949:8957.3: 3.93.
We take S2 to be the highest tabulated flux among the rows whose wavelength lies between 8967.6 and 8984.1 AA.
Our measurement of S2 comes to 4.2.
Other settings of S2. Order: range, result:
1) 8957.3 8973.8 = 4.62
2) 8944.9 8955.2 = 4.08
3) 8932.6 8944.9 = 4.13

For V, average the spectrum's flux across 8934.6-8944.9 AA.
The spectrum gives 3.78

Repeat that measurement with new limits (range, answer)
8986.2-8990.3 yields 3.98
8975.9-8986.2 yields 3.79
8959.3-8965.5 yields 3.8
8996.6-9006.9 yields 3.87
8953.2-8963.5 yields 4.01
